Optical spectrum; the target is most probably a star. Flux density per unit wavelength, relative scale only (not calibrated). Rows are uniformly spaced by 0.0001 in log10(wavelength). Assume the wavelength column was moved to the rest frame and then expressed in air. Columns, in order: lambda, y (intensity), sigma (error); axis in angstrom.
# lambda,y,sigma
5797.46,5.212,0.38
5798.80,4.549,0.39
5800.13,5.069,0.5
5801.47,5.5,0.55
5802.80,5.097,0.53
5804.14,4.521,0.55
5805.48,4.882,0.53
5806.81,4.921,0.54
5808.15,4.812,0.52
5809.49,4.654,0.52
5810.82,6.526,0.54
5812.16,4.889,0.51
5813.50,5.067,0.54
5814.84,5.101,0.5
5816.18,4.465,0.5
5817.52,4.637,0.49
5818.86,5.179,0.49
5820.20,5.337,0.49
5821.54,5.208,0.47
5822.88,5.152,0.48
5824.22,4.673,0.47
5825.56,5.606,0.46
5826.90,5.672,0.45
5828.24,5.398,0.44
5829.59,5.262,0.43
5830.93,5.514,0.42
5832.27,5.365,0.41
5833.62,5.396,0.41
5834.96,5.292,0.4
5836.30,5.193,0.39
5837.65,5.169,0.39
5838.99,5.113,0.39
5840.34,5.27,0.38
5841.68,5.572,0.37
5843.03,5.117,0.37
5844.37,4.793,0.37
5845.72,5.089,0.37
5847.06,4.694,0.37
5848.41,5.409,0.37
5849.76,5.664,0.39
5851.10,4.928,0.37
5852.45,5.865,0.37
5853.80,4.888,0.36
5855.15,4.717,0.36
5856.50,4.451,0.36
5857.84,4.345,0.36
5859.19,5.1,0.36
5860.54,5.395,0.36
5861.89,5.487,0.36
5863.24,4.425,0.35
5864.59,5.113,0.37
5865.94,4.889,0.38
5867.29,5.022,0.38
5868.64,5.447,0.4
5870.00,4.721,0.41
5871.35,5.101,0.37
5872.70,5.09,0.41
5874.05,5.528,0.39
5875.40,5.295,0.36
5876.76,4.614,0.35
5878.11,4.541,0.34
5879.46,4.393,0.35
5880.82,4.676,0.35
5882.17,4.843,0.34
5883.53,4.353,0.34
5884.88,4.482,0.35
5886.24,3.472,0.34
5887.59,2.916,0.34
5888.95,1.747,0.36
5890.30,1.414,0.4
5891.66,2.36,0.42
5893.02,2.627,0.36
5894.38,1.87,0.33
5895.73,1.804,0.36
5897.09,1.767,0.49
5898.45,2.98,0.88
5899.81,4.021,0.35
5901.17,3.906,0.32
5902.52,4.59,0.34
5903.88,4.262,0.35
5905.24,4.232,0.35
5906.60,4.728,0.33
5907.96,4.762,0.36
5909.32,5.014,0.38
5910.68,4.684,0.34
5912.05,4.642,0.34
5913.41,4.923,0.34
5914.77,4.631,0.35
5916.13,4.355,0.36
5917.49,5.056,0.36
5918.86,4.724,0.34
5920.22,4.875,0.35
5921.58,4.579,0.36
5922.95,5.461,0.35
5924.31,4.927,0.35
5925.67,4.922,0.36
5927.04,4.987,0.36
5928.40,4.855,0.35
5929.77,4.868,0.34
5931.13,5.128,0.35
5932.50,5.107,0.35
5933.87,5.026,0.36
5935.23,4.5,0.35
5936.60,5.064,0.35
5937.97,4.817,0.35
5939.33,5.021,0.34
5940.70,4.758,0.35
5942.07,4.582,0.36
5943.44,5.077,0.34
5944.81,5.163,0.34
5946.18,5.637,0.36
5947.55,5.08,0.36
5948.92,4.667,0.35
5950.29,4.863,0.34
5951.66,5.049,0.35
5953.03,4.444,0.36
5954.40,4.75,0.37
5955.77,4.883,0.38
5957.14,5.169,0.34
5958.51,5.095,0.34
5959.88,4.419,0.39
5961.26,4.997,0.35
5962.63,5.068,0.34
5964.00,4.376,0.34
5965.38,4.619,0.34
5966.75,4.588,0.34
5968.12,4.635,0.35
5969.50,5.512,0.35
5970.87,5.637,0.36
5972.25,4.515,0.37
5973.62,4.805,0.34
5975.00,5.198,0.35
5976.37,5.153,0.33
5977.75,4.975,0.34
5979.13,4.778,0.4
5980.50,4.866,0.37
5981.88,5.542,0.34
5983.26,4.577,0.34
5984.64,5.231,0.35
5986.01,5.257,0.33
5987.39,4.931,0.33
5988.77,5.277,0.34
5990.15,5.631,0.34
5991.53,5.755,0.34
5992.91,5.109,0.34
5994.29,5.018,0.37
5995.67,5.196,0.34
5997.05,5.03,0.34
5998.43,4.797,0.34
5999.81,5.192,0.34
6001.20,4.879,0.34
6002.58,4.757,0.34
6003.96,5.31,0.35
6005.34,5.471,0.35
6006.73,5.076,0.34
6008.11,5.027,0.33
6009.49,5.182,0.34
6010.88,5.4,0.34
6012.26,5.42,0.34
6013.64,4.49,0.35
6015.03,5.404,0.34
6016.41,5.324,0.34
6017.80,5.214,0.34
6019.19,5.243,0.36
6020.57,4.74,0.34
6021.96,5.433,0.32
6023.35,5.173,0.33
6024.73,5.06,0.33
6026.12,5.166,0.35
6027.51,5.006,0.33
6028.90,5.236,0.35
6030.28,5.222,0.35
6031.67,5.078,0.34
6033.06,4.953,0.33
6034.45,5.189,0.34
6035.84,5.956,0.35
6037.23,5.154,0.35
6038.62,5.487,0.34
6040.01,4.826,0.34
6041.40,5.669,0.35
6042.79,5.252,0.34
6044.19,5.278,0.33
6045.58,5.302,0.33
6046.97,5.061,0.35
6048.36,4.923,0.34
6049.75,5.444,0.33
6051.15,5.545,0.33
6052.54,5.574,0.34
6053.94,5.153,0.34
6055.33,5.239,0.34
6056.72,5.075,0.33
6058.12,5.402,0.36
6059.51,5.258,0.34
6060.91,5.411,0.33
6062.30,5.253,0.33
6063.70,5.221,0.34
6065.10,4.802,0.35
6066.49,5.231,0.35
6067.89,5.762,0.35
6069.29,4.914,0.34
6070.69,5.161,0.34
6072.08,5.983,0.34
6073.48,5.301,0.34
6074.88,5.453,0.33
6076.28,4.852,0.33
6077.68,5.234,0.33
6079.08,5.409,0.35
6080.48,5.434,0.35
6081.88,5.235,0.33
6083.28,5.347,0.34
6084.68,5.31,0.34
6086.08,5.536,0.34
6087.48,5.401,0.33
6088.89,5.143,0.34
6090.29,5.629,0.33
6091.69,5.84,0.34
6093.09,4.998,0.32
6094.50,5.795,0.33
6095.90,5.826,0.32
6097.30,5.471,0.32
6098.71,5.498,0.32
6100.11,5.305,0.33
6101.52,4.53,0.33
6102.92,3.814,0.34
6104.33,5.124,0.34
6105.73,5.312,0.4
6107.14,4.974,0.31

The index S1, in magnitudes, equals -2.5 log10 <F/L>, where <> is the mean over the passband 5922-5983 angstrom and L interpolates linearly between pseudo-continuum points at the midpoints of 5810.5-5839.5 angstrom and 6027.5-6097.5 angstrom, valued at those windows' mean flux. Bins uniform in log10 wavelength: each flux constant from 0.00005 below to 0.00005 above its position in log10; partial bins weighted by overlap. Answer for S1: 0.07 mag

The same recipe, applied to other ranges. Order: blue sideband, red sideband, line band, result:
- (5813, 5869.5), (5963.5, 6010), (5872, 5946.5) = 0.175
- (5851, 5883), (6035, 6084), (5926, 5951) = 0.028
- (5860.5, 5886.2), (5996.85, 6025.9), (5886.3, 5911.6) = 0.423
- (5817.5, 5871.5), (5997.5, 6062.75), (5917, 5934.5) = 0.045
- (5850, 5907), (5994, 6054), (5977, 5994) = -0.049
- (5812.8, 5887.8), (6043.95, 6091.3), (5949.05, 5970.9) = 0.065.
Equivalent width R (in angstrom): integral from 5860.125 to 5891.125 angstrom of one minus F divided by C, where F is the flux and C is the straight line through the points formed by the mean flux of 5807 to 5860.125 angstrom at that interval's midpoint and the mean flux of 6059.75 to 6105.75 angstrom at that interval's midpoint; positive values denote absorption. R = 4.2 angstrom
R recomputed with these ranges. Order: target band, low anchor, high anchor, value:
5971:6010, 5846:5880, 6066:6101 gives 1.0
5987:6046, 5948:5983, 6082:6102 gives -1.0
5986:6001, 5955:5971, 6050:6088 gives -0.5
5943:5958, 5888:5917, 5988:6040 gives -2.5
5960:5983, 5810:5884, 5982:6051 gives 1.0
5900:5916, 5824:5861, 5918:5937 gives 1.4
